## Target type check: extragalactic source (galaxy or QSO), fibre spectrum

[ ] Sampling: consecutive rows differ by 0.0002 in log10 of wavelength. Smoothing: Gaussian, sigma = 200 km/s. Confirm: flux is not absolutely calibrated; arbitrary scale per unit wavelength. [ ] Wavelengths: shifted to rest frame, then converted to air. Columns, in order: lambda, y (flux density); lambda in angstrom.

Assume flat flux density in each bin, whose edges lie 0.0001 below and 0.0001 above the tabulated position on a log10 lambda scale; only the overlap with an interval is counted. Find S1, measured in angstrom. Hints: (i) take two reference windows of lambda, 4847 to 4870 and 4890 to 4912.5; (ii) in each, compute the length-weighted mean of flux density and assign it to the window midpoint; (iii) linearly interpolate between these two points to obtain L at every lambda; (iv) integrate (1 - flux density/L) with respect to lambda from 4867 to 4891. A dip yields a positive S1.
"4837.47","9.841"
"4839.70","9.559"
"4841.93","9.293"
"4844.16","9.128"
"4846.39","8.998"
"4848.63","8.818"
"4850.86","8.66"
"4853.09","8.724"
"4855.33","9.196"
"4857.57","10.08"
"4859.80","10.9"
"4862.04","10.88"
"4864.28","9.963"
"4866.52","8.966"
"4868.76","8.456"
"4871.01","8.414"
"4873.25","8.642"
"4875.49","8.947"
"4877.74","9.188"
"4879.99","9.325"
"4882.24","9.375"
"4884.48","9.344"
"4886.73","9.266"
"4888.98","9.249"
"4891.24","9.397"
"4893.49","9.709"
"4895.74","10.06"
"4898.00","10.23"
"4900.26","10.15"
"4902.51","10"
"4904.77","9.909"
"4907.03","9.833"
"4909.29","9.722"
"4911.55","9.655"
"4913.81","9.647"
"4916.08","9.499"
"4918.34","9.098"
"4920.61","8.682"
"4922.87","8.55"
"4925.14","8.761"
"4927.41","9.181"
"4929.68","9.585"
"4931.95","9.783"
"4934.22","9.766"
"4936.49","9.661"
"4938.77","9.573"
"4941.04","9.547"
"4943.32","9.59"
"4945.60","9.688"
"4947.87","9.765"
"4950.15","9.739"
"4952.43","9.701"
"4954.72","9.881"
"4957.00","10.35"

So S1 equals 1.5 angstrom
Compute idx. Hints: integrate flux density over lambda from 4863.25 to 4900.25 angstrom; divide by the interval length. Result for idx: 9.31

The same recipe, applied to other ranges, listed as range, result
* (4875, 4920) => 9.58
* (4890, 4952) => 9.58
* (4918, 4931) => 8.98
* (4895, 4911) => 9.97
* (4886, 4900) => 9.69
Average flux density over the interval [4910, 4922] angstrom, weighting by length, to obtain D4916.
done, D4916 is 9.32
